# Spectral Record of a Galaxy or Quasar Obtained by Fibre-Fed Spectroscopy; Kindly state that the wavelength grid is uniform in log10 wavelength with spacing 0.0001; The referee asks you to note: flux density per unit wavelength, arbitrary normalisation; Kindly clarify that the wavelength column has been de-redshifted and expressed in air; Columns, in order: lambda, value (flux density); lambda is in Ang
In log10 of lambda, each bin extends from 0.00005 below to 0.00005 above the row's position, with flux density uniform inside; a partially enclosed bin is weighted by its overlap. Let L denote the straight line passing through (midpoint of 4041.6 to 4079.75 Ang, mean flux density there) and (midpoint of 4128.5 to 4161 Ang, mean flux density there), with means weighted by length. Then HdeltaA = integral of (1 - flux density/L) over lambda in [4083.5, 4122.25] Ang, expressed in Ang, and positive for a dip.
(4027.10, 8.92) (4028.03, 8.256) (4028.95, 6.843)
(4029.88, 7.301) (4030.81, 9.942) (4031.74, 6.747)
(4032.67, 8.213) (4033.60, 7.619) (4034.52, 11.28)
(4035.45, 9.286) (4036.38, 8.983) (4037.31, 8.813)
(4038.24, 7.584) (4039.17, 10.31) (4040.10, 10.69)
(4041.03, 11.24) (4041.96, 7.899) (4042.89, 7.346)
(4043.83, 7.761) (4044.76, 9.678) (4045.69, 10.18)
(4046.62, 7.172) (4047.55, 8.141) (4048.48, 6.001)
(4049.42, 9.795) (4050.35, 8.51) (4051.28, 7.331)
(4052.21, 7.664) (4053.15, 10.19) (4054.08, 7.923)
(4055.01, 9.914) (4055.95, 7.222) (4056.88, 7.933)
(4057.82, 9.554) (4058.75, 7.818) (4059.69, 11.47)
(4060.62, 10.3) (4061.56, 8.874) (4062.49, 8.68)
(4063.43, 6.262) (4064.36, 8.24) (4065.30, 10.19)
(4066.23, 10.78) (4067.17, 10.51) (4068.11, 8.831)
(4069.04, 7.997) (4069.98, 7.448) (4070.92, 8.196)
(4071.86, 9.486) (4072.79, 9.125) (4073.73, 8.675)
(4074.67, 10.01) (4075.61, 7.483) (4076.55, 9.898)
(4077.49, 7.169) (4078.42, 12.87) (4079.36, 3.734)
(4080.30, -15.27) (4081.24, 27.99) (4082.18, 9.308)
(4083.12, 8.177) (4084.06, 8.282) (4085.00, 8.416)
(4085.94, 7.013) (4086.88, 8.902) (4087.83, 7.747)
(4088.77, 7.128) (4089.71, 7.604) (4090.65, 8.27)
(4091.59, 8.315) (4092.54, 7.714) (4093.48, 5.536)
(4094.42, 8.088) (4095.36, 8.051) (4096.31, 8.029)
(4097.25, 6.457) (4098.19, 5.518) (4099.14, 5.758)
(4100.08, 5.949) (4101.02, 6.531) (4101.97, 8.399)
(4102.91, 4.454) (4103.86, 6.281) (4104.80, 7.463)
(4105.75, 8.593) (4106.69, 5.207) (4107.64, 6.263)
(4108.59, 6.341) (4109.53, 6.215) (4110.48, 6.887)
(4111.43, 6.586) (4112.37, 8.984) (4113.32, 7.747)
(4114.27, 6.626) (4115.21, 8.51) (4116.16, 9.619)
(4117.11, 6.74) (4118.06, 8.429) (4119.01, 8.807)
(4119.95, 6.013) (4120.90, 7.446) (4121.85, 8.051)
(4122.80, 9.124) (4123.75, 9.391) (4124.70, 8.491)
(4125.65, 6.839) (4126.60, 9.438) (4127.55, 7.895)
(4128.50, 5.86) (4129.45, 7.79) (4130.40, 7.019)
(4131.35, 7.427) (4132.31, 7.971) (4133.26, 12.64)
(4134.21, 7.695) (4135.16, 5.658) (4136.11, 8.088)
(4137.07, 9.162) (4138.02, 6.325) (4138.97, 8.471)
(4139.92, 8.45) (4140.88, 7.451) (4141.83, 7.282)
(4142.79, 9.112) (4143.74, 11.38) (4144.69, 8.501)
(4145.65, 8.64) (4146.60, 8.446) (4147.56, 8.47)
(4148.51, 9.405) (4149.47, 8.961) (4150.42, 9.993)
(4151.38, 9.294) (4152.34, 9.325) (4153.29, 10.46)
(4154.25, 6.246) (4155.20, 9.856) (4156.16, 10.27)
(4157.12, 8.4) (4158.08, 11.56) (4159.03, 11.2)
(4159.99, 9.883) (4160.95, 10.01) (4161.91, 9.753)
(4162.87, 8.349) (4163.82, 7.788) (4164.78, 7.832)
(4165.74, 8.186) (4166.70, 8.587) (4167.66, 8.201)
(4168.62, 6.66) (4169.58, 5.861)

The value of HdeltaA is 6.4 Ang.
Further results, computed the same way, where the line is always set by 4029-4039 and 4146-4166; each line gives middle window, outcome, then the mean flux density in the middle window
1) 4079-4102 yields 4.2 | 7.26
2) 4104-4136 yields 4.8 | 7.68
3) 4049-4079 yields -0.7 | 8.93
